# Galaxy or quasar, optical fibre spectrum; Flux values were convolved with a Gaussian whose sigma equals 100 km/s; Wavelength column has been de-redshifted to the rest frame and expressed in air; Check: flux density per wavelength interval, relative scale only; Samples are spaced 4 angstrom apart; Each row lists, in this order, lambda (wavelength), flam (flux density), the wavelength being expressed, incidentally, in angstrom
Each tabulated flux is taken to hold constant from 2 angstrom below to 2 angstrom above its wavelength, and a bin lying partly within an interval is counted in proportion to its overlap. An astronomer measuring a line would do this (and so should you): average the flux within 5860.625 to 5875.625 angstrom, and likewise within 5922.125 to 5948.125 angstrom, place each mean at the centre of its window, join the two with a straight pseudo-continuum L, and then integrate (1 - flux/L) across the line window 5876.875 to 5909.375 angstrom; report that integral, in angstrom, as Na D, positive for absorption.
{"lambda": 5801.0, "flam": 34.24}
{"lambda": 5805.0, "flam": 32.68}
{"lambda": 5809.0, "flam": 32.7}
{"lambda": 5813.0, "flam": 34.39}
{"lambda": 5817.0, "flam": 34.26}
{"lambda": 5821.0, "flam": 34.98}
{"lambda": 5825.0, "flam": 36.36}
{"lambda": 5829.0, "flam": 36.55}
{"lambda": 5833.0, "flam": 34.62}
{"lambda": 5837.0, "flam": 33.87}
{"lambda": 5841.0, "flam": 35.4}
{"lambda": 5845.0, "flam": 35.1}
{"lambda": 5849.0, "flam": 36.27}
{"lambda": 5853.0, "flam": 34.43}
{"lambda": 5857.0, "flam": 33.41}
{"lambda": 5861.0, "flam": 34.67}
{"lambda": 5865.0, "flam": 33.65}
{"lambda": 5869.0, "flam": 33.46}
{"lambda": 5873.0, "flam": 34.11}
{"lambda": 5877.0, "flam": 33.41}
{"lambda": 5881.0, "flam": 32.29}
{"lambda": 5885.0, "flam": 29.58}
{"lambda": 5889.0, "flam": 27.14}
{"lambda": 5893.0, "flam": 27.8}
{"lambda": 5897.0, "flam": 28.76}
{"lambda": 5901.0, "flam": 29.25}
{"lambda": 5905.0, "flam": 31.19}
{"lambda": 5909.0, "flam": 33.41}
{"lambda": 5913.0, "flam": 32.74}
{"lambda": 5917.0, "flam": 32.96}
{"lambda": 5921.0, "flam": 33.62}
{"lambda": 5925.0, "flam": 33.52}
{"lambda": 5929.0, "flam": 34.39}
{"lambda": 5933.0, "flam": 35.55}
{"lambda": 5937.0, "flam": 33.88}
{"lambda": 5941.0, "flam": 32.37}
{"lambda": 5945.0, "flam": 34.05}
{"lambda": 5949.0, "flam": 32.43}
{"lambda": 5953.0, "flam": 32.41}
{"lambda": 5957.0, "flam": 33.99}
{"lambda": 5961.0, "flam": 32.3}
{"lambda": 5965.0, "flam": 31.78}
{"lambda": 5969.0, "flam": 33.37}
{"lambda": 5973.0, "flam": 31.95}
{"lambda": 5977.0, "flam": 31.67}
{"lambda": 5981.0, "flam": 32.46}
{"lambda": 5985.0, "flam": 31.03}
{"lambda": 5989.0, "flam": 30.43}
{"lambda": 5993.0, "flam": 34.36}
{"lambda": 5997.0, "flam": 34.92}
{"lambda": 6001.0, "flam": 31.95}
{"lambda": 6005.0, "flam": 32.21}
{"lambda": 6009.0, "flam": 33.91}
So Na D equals 3.7 angstrom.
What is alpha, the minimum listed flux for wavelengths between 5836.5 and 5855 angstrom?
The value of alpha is 33.87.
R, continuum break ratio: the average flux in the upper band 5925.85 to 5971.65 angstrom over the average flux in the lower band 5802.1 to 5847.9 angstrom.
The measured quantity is 0.96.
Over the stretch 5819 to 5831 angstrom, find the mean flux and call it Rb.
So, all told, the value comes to 36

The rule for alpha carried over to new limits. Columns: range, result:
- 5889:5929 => 27.14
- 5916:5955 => 32.37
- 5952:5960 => 32.41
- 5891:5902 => 27.8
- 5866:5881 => 32.29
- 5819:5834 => 34.62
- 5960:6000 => 30.43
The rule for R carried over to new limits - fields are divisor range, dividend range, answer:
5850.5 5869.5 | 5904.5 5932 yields 0.98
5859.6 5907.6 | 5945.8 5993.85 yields 1.03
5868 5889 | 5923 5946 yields 1.06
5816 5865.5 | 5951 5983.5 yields 0.93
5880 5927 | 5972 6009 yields 1.05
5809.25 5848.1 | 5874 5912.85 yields 0.87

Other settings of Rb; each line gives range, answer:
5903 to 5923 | 32.8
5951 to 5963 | 32.9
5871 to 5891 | 31.3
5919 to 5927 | 33.6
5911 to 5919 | 32.9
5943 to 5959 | 33.2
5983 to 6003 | 32.5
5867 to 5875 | 33.8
